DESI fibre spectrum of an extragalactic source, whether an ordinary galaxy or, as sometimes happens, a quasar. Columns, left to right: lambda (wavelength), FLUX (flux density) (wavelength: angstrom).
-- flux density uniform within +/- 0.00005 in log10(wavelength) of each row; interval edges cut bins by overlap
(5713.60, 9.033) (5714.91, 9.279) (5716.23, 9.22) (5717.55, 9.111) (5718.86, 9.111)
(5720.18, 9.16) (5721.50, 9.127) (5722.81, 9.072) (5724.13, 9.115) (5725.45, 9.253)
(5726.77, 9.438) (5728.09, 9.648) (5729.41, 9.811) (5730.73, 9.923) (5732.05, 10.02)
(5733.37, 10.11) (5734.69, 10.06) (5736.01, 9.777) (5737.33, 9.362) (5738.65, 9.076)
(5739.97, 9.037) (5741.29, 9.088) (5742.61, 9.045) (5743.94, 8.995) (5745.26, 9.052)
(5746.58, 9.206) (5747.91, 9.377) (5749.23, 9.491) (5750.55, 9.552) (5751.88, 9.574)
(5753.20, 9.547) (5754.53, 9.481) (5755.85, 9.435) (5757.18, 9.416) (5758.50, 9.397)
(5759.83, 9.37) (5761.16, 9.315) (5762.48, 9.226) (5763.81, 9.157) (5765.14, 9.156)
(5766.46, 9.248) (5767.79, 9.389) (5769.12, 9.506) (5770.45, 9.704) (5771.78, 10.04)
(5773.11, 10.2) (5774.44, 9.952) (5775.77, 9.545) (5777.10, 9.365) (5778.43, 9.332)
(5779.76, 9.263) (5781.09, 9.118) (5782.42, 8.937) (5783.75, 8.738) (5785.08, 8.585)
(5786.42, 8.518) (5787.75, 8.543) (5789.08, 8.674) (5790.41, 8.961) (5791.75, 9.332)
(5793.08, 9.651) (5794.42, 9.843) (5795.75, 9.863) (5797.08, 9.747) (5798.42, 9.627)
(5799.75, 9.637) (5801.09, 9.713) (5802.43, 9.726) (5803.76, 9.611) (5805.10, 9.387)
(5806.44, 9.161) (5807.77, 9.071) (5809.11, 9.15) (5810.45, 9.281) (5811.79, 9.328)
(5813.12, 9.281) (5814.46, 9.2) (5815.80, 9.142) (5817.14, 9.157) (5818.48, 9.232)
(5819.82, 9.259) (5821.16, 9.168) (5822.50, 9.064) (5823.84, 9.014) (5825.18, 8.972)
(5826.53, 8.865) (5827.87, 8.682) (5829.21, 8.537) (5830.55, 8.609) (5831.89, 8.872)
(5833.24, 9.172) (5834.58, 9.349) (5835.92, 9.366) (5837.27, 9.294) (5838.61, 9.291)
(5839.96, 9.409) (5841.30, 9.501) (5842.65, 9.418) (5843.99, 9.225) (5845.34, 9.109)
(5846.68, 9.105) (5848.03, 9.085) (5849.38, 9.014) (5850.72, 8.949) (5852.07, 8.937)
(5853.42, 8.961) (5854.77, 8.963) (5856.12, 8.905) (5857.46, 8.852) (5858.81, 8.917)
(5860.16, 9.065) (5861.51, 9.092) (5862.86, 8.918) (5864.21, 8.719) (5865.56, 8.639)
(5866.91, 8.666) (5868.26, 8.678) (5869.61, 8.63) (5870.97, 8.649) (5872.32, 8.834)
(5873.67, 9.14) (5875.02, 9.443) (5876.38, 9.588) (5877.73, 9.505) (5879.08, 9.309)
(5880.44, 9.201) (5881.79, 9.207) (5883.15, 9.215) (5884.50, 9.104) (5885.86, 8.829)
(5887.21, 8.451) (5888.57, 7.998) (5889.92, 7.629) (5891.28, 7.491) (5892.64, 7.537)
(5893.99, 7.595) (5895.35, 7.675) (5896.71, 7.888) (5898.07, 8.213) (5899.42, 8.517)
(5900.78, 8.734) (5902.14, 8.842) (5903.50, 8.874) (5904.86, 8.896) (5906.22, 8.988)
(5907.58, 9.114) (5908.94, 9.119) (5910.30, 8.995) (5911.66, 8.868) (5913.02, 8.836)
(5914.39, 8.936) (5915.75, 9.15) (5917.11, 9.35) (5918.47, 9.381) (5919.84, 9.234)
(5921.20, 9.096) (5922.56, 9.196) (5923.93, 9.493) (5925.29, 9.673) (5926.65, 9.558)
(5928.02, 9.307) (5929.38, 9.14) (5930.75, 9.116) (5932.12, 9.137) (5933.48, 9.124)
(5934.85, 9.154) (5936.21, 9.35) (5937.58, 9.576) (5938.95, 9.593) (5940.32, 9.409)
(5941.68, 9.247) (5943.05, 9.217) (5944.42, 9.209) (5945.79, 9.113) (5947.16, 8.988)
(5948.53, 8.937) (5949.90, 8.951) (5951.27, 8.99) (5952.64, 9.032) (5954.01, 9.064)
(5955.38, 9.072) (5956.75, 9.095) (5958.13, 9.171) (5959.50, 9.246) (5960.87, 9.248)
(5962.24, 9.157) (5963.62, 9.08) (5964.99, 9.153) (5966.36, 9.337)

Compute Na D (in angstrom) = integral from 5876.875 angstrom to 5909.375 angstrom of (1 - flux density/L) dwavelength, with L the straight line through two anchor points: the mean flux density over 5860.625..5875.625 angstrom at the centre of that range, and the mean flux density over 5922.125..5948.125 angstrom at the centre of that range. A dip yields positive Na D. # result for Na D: 1.6 angstrom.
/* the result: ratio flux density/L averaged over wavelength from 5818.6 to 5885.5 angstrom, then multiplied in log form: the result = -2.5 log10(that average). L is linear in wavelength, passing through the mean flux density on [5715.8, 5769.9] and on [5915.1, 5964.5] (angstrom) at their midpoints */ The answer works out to 0.03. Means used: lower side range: 9.38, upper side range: 9.22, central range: 9.05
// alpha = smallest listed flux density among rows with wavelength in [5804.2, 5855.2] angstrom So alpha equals 8.537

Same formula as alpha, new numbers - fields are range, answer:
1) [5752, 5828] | 8.518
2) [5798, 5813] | 9.071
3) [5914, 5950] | 8.936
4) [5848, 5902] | 7.491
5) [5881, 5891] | 7.629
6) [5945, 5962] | 8.937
